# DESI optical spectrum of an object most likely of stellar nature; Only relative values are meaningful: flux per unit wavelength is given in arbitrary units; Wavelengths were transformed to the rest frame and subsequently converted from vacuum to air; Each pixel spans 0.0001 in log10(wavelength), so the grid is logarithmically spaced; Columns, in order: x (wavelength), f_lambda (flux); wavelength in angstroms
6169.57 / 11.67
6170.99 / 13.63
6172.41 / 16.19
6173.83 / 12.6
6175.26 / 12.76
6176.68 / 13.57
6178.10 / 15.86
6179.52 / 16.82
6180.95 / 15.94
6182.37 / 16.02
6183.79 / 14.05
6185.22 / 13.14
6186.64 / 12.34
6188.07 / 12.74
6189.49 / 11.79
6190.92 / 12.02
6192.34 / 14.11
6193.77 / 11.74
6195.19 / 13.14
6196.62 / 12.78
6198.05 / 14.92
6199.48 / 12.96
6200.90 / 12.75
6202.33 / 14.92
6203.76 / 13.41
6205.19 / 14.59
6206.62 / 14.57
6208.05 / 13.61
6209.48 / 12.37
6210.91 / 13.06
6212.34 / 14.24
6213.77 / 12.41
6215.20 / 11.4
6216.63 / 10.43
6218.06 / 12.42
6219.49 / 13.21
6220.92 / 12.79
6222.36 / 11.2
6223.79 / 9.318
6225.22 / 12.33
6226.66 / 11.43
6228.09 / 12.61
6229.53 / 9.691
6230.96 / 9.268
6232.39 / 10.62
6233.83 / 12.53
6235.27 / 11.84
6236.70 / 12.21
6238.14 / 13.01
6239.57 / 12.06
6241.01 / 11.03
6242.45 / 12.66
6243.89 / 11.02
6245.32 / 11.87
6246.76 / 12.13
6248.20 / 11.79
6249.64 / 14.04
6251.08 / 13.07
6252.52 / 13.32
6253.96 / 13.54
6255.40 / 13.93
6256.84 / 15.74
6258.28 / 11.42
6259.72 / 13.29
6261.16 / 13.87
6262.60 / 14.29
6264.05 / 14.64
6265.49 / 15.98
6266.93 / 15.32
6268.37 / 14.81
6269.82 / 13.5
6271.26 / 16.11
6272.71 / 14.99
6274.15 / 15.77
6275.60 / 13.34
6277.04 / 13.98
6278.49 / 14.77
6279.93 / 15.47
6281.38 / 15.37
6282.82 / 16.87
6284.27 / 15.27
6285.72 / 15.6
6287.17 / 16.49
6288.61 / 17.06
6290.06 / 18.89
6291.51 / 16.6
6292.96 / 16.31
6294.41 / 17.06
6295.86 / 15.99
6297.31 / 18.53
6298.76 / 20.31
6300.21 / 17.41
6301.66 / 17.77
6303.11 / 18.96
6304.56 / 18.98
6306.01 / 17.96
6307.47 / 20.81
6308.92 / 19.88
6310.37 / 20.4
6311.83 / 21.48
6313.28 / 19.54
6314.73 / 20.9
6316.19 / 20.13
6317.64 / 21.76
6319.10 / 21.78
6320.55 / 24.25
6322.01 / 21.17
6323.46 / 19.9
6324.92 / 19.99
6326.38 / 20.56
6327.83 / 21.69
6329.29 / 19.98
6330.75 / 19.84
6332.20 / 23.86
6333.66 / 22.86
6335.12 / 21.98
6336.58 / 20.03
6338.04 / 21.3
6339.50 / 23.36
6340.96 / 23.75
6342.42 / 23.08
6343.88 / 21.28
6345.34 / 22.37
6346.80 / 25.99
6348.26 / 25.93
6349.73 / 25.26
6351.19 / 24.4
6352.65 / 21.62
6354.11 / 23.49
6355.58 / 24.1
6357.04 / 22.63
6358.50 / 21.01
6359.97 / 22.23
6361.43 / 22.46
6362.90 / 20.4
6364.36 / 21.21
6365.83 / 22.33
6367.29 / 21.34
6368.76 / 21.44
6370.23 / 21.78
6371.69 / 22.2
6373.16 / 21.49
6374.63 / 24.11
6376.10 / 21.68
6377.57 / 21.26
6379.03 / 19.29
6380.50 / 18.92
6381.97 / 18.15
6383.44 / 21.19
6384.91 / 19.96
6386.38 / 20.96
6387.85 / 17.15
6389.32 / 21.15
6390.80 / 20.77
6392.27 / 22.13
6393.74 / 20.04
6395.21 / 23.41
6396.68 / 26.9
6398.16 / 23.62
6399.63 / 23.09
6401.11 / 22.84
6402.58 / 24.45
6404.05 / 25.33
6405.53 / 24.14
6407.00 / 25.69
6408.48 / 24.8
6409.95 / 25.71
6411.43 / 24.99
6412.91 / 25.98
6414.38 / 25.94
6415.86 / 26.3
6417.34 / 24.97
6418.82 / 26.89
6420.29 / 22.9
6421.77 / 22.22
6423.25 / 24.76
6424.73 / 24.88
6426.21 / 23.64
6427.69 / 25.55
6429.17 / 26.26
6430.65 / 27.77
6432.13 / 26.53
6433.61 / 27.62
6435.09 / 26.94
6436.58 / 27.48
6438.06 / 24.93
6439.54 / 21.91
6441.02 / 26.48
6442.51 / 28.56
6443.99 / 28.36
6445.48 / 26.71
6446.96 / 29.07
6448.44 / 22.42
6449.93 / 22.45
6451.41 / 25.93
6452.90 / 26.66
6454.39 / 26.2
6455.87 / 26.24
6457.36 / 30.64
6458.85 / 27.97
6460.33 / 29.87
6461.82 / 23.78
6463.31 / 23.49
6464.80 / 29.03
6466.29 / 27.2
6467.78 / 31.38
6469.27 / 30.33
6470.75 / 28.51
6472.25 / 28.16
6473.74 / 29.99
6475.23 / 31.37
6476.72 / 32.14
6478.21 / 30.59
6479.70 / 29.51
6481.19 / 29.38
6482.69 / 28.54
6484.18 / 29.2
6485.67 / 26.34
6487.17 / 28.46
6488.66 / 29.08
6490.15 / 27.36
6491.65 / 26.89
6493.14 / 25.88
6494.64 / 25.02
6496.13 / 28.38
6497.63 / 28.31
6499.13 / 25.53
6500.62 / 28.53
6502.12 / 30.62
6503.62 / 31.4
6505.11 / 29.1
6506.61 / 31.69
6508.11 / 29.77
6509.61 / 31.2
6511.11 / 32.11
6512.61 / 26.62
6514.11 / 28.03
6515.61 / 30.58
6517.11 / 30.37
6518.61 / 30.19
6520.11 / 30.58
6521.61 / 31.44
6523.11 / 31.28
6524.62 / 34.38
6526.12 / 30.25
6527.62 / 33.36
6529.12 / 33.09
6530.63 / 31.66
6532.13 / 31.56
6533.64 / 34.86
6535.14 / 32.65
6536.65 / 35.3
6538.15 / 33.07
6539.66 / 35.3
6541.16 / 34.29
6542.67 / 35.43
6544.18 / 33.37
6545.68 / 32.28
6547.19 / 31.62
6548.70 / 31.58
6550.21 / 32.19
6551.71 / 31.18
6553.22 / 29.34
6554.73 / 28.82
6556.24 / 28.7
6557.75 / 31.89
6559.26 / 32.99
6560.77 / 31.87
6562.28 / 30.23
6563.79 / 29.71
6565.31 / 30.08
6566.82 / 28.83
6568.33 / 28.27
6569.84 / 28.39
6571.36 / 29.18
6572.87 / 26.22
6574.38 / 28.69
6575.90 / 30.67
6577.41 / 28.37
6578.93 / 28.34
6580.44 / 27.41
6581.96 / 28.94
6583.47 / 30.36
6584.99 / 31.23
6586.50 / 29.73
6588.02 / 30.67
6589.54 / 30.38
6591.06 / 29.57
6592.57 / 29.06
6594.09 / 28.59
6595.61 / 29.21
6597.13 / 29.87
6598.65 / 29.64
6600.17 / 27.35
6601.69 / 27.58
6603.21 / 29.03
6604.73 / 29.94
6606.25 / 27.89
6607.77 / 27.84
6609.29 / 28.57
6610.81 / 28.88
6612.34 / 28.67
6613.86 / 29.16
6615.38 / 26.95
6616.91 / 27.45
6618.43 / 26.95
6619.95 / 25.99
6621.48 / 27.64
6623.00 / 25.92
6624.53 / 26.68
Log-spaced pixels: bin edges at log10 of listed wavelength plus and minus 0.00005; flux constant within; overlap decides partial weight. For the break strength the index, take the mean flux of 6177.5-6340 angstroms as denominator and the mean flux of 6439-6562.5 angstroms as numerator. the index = 1.9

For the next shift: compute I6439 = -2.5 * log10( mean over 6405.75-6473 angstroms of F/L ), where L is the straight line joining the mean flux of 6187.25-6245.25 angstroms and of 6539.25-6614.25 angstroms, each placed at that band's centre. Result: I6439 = -0.13 mag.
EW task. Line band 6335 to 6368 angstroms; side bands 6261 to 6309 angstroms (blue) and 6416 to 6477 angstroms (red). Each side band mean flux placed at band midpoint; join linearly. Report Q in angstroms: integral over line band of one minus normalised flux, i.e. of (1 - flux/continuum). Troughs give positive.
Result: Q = -3.3 angstroms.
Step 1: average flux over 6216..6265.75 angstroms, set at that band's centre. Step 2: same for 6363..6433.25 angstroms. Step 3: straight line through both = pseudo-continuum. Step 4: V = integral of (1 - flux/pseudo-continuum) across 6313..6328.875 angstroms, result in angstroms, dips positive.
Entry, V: -2.9 angstroms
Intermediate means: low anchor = 12.4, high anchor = 23.2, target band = 21.1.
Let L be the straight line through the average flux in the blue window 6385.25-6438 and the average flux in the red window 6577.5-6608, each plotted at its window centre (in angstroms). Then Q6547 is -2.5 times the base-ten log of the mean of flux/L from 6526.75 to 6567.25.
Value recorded -0.15 mag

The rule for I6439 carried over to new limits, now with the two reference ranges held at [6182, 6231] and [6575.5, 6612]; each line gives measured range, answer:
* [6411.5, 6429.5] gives -0.15 mag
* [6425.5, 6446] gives -0.17 mag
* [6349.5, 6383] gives -0.12 mag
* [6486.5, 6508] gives -0.14 mag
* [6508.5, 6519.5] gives -0.16 mag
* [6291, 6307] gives -0.08 mag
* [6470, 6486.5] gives -0.21 mag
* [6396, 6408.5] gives -0.17 mag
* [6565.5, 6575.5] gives -0.01 mag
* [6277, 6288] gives 0.02 mag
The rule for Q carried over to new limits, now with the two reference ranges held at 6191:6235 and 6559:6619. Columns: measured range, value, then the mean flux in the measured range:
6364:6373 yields -1.1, 21.7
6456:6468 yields -2.2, 27.7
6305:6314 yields -1.7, 20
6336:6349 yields -3.5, 23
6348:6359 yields -2.9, 23.5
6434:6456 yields -3.2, 26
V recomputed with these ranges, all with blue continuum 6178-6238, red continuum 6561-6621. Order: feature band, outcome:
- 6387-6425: -5.0 angstroms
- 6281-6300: -0.8 angstroms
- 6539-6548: -2.3 angstroms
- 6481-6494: -1.8 angstroms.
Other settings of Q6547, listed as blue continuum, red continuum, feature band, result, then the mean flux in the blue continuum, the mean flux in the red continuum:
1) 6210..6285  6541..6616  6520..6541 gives -0.20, 13.1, 29.7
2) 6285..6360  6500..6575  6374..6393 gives 0.16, 20.7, 31.1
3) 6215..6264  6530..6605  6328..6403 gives -0.15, 12.3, 30.5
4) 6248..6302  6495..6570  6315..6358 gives -0.17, 15.3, 31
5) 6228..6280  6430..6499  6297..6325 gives -0.18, 13.2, 27.6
